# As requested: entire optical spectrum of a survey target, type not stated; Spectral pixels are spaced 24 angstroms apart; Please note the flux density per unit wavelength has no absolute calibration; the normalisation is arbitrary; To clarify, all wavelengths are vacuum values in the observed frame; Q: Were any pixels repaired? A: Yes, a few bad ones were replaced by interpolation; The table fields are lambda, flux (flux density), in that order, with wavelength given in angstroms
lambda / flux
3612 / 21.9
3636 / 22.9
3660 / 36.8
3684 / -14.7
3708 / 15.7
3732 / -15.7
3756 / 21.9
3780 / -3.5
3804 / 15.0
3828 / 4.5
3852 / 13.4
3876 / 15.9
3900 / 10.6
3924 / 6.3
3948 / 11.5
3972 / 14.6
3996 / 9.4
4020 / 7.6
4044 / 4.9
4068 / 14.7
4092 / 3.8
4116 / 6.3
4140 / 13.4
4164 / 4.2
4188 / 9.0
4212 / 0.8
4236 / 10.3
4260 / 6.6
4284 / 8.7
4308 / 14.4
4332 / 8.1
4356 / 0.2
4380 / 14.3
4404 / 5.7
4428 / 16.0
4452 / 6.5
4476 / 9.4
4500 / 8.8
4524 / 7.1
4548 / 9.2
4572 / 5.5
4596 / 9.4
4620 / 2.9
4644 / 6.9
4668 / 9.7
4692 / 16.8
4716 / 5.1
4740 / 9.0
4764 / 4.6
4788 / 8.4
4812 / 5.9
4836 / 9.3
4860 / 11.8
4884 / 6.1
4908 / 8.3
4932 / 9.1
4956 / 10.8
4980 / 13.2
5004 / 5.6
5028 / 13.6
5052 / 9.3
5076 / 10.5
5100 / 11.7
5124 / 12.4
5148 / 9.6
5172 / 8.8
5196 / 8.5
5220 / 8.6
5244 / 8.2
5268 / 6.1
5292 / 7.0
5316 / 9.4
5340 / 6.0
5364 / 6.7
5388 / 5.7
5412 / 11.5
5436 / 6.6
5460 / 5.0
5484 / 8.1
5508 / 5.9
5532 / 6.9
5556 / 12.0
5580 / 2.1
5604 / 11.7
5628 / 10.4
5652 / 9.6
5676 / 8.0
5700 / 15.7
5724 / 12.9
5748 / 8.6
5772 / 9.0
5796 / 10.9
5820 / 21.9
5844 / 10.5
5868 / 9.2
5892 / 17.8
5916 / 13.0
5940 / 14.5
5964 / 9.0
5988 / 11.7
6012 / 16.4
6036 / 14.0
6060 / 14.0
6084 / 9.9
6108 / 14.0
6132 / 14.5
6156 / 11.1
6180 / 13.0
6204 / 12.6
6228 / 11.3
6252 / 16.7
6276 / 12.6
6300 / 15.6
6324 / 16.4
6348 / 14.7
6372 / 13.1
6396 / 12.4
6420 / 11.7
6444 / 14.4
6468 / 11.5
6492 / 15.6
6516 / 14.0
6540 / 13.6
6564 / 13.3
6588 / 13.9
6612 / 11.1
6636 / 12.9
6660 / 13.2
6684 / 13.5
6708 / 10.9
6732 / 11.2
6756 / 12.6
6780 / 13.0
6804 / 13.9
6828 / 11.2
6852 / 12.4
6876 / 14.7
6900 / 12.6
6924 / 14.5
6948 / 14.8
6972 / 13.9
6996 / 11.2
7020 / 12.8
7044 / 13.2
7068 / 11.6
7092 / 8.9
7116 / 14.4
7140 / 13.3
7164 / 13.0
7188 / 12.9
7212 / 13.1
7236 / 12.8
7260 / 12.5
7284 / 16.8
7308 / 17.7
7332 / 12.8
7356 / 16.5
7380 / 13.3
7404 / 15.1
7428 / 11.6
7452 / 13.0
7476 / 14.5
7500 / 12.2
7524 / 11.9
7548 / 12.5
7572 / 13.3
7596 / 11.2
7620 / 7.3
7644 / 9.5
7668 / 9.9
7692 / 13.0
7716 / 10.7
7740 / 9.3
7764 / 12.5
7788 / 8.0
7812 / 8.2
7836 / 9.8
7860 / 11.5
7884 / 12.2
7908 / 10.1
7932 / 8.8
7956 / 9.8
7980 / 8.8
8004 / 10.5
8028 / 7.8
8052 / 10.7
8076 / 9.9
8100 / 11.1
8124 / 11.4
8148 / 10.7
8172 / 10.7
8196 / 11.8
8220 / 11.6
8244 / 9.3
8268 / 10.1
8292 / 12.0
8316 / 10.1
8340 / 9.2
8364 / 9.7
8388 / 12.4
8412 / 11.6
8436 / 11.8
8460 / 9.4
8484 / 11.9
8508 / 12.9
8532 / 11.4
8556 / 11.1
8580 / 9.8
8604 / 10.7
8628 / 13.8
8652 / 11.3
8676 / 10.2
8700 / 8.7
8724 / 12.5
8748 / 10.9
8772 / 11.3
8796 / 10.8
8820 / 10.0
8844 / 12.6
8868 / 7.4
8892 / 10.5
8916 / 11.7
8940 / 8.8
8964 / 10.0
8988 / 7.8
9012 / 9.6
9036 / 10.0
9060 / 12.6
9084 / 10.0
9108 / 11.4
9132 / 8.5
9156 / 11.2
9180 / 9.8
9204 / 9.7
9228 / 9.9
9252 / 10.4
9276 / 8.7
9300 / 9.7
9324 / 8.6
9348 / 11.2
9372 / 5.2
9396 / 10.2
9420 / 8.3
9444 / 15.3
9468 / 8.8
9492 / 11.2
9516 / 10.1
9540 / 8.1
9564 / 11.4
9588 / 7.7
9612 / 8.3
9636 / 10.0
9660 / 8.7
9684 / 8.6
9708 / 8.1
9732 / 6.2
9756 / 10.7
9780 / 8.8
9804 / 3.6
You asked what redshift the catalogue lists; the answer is 0.505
